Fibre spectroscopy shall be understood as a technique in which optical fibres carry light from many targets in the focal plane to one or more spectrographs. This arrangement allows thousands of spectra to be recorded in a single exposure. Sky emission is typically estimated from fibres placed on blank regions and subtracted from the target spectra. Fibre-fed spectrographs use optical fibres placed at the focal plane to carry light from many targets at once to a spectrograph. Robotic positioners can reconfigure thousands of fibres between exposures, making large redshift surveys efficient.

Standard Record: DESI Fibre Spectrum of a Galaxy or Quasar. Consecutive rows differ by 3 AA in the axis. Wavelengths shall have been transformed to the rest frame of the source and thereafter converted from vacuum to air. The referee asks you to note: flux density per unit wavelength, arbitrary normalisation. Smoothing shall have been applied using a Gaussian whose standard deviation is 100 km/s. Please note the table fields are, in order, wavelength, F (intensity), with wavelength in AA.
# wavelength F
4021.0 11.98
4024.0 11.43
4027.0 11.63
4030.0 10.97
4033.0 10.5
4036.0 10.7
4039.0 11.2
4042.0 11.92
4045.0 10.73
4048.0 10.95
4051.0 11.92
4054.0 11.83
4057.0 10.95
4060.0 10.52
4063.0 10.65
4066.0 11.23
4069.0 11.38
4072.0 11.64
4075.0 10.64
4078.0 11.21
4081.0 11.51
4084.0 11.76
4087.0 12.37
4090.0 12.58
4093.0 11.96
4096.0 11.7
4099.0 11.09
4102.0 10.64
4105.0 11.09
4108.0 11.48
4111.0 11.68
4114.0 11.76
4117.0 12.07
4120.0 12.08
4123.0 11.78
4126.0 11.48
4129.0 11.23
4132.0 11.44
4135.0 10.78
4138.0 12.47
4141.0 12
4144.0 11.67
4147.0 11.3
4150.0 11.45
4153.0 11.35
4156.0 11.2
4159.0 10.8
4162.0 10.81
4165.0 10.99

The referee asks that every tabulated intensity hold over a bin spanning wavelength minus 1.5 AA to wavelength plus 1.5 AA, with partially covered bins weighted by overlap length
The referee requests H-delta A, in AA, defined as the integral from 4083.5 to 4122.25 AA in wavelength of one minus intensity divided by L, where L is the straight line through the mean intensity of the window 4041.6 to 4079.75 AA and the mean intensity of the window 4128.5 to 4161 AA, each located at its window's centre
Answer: -1.41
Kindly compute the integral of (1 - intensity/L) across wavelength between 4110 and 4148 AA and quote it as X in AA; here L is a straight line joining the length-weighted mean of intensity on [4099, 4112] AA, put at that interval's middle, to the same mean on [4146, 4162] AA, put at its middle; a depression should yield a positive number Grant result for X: -1.7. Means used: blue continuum 11.2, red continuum 11.2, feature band 11.7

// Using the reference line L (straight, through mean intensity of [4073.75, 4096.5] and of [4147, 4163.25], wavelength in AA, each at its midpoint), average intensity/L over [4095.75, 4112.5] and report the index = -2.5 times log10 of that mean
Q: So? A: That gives 0.03 mag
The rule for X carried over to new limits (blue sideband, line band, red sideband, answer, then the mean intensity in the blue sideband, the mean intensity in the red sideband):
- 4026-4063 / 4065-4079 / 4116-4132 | 0.1 AA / 11.1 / 11.7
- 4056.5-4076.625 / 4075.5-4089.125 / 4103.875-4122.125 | -0.5 AA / 11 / 11.7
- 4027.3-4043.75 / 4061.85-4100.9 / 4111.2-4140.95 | -0.4 AA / 11.1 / 11.7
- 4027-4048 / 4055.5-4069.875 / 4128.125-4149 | 0.3 AA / 11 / 11.6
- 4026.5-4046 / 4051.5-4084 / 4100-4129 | 0.2 AA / 11.1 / 11.5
